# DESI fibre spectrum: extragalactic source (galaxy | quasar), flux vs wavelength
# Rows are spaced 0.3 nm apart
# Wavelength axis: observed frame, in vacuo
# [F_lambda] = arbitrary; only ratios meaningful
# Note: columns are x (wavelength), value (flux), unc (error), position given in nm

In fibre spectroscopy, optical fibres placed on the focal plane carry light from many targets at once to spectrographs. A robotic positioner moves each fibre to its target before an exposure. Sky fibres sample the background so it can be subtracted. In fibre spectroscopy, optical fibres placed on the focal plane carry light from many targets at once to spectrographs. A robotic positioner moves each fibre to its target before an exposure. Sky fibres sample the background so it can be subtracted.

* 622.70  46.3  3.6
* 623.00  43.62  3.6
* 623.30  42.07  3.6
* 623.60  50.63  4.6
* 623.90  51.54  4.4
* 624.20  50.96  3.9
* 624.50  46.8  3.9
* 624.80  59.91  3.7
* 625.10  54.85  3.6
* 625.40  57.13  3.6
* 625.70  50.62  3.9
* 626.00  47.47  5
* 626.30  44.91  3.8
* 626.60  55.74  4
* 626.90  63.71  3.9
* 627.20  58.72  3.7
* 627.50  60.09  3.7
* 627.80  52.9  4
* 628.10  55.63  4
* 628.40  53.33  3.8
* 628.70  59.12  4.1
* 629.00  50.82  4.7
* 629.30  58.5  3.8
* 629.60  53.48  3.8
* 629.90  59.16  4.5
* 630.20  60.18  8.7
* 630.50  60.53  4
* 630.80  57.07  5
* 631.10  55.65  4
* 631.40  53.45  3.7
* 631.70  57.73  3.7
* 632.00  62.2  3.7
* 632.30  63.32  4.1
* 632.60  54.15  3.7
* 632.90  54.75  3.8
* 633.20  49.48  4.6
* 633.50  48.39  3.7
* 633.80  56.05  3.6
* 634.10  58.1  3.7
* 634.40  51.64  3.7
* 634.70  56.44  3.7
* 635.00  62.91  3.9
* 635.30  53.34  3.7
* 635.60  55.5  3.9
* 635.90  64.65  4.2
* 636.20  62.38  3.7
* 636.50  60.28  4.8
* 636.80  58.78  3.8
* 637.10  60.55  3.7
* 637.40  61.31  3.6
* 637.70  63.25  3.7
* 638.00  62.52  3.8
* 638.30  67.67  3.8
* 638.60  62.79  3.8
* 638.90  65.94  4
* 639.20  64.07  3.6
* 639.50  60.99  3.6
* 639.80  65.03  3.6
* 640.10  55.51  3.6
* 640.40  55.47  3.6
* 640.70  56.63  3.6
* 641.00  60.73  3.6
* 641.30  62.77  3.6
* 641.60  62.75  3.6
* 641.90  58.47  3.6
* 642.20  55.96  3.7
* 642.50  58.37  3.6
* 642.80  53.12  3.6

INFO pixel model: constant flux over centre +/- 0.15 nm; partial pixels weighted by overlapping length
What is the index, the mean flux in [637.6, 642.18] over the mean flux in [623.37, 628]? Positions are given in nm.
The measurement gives 1.1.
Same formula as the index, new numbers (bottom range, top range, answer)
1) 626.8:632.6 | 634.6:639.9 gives 1.07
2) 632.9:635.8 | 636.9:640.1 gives 1.15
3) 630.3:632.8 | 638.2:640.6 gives 1.07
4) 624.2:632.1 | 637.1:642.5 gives 1.10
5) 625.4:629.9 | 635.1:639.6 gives 1.12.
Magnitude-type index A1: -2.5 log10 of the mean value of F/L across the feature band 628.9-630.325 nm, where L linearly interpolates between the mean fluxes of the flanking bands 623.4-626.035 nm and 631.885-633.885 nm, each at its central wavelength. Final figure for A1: -0.048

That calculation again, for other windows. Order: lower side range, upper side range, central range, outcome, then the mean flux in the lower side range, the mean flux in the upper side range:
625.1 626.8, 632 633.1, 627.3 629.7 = -0.03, 51.9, 57.7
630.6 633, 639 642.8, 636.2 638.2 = -0.05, 57.4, 59.5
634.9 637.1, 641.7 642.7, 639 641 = -0.03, 59.7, 57.6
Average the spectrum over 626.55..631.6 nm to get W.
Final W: 57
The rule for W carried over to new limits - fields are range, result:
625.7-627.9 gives 54.6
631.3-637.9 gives 57.7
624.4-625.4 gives 54.7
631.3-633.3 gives 56.7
